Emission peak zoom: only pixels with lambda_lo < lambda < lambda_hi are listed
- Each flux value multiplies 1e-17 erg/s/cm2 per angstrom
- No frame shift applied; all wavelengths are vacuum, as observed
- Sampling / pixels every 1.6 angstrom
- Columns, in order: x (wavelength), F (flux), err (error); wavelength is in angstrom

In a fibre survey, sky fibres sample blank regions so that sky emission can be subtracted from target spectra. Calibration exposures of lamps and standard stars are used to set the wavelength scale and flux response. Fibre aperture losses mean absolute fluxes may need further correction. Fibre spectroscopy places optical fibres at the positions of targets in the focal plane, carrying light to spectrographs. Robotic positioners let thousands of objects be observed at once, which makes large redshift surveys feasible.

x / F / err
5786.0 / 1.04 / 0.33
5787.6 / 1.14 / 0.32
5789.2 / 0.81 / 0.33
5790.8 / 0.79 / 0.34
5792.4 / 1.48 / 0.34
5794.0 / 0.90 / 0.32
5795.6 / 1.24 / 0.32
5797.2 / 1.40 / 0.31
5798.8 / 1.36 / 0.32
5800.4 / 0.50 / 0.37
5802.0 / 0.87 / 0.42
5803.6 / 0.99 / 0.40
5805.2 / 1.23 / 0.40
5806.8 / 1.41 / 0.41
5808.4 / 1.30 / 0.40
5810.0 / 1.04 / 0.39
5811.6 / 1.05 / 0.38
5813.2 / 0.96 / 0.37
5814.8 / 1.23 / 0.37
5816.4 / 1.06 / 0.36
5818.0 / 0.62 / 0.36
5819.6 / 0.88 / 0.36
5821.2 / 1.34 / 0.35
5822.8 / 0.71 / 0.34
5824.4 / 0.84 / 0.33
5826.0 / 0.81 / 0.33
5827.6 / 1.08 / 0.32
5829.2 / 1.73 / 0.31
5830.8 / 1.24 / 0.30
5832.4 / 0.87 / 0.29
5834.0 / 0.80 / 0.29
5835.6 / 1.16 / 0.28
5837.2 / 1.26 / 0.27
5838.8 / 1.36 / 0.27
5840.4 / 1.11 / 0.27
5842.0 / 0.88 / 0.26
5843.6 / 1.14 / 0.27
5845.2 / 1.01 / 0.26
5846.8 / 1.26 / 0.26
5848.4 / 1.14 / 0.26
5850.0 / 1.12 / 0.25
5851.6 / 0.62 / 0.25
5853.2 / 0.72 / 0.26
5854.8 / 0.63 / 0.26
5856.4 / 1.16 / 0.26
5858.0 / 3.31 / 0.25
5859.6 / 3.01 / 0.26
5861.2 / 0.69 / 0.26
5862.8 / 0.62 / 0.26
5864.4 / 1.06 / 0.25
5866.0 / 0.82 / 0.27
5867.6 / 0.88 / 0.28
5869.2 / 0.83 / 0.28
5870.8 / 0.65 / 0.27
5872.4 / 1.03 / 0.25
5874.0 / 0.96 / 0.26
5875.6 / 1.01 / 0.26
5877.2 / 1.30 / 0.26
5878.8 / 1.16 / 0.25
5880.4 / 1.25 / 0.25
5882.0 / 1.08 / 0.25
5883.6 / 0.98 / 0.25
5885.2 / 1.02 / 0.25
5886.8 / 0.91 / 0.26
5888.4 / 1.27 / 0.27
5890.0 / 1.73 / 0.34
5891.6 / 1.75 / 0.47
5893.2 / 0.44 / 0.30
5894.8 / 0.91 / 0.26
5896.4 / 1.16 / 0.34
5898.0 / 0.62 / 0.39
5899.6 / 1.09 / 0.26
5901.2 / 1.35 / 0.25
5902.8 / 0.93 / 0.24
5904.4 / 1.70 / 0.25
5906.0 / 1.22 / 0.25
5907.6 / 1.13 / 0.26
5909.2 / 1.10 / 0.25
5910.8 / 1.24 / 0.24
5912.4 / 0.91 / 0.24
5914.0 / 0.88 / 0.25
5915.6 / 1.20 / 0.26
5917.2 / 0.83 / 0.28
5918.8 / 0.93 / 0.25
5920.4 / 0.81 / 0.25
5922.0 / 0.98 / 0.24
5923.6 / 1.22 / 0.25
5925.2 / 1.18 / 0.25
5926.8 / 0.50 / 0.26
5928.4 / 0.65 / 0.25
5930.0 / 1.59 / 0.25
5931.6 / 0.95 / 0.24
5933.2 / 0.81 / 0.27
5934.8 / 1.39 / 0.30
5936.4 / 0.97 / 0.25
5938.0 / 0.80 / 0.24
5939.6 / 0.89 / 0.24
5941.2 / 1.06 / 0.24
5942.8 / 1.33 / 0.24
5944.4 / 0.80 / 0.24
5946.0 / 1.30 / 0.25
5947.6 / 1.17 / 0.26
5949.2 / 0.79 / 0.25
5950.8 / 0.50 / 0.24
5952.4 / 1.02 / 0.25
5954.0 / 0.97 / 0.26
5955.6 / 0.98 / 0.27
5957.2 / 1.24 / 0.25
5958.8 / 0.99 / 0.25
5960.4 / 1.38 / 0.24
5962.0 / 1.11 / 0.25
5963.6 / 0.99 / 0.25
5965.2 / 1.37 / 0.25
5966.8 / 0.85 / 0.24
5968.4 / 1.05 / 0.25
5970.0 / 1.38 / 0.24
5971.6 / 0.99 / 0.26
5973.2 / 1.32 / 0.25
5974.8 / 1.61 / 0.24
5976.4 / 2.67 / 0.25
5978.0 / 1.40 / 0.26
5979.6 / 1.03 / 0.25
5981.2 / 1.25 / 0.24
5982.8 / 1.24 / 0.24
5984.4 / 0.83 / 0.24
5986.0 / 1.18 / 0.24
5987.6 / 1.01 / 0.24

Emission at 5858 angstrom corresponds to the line Hbeta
